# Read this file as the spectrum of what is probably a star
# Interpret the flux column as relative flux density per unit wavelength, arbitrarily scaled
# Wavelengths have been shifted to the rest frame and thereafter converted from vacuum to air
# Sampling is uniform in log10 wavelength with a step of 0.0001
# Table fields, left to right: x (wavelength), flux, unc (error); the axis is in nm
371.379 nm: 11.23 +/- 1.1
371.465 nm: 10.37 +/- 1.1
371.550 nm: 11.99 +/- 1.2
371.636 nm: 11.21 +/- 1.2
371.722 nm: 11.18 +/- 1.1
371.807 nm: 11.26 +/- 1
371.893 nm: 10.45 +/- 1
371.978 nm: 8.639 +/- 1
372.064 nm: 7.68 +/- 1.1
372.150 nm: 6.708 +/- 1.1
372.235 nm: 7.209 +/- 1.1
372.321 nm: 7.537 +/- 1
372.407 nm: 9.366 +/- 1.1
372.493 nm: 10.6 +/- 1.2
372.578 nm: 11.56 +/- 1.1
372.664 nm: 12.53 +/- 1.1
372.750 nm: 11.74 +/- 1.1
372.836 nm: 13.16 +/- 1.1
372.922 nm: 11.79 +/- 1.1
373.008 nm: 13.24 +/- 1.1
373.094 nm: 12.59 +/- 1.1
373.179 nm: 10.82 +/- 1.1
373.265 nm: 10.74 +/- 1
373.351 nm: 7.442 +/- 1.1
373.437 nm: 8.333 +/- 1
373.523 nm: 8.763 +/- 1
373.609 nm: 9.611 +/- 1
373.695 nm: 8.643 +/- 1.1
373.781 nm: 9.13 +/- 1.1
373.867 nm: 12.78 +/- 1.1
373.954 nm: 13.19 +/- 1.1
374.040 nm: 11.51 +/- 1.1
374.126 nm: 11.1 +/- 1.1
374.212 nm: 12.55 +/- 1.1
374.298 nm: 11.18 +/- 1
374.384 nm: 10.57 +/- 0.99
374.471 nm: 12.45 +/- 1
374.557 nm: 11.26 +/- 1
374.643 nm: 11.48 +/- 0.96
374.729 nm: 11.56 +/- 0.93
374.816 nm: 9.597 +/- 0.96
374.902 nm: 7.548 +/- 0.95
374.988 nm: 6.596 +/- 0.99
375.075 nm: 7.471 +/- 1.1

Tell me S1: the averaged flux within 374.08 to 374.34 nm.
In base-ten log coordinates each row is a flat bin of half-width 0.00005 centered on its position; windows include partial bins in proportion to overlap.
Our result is 11.6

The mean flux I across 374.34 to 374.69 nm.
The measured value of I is 11.4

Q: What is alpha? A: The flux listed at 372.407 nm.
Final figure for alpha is 9.366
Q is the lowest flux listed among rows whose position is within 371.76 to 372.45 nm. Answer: 6.708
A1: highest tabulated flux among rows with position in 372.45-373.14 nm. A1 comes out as 13.24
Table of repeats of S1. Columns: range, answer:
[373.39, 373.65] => 8.87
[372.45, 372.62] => 11.1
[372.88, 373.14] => 12.6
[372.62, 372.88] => 12.4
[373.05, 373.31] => 11.4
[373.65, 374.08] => 11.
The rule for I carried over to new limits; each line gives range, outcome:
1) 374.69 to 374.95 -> 9.48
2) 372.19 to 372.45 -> 8.02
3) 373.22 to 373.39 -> 9.14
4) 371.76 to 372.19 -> 8.99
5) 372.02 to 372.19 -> 7.18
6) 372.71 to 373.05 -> 12.5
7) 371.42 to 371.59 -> 11.2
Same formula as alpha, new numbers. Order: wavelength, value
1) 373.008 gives 13.24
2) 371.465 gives 10.37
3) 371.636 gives 11.21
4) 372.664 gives 12.53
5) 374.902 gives 7.548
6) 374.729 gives 11.56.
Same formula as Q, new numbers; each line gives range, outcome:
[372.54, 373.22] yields 10.82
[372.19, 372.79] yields 7.209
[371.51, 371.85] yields 11.18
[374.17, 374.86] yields 9.597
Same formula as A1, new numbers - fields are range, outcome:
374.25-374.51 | 12.45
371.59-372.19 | 11.26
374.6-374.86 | 11.56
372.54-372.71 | 12.53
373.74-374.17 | 13.19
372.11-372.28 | 7.209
